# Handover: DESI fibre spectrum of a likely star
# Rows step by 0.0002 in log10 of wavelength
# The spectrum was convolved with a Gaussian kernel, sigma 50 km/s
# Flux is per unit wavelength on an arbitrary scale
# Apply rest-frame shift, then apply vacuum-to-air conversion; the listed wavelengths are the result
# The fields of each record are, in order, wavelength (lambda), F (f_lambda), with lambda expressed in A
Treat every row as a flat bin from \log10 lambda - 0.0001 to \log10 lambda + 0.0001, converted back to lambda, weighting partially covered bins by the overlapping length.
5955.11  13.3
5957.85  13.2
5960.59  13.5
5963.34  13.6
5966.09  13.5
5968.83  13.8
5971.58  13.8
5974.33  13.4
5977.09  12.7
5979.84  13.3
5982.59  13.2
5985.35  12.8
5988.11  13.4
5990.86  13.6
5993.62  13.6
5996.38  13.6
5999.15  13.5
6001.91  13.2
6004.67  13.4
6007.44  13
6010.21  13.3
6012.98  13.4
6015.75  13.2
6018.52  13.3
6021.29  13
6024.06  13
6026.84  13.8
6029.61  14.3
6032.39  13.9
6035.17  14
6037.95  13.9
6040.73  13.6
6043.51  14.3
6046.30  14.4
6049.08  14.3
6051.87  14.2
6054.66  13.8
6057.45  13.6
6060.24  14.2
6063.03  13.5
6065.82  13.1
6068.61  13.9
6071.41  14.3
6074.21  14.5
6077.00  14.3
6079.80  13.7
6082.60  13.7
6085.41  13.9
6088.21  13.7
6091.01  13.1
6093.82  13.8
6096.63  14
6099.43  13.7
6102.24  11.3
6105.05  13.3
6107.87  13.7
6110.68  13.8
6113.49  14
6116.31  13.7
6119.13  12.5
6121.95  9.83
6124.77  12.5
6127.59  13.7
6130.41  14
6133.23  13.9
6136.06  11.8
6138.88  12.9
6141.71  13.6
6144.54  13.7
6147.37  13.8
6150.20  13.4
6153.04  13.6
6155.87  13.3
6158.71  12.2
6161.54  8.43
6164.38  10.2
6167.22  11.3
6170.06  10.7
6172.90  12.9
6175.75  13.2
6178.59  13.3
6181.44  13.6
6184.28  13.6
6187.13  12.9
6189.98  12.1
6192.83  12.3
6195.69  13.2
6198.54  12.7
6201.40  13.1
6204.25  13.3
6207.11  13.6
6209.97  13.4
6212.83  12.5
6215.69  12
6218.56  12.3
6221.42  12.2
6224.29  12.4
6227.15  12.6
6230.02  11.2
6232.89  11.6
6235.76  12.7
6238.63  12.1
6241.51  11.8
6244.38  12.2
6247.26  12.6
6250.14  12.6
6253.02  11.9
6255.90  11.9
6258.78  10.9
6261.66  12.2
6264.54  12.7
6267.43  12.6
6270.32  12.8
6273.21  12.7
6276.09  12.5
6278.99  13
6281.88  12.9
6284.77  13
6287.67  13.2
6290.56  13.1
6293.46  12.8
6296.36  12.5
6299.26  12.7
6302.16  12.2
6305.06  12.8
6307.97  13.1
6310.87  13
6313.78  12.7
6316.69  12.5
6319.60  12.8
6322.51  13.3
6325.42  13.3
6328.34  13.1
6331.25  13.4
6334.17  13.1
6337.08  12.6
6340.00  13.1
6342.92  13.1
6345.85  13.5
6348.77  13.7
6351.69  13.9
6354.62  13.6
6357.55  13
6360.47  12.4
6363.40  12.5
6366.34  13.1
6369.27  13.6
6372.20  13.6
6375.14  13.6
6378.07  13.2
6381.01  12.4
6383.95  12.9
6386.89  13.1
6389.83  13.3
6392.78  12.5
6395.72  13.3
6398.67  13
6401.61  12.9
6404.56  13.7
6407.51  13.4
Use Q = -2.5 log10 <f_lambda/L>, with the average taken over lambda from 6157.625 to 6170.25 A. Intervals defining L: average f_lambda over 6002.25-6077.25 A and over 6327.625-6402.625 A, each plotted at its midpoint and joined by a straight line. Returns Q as 0.27 mag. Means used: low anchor 13.7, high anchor 13.1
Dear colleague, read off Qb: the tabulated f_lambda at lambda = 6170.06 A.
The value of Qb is 10.7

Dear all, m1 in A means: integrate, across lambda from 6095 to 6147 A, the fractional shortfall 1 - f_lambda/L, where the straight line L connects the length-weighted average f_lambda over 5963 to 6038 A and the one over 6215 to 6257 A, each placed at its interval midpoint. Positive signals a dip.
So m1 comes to -1.4 A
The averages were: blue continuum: 13.4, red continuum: 12.1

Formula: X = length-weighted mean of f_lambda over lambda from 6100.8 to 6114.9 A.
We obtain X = 13.2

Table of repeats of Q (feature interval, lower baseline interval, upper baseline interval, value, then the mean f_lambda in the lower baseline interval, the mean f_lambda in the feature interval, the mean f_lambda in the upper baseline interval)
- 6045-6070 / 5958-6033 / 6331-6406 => -0.04 mag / 13.4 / 13.9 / 13.2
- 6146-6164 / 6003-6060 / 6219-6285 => 0.05 mag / 13.7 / 12.3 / 12.3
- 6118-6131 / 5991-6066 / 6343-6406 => 0.09 mag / 13.7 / 12.4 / 13.2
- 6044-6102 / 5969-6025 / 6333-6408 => -0.05 mag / 13.3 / 13.8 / 13.2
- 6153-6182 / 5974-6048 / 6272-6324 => 0.10 mag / 13.5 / 11.9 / 12.8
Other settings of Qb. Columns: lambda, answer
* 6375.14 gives 13.6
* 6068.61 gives 13.9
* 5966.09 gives 13.5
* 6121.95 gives 9.83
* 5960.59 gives 13.5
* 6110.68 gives 13.8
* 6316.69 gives 12.5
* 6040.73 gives 13.6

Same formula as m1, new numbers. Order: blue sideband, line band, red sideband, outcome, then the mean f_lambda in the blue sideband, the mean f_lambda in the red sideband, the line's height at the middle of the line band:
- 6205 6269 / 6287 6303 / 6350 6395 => -0.1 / 12.3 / 13.1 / 12.6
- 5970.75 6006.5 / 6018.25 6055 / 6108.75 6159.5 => -1.6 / 13.3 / 13.1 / 13.3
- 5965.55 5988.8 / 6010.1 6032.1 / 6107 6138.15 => -0.4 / 13.3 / 13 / 13.2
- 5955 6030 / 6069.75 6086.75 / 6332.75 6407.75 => -0.9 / 13.4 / 13.2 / 13.3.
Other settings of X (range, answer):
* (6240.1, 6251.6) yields 12.3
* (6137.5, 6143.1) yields 13.2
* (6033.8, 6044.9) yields 14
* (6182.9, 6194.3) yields 12.7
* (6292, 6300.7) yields 12.7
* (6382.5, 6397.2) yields 13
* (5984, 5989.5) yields 13.1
